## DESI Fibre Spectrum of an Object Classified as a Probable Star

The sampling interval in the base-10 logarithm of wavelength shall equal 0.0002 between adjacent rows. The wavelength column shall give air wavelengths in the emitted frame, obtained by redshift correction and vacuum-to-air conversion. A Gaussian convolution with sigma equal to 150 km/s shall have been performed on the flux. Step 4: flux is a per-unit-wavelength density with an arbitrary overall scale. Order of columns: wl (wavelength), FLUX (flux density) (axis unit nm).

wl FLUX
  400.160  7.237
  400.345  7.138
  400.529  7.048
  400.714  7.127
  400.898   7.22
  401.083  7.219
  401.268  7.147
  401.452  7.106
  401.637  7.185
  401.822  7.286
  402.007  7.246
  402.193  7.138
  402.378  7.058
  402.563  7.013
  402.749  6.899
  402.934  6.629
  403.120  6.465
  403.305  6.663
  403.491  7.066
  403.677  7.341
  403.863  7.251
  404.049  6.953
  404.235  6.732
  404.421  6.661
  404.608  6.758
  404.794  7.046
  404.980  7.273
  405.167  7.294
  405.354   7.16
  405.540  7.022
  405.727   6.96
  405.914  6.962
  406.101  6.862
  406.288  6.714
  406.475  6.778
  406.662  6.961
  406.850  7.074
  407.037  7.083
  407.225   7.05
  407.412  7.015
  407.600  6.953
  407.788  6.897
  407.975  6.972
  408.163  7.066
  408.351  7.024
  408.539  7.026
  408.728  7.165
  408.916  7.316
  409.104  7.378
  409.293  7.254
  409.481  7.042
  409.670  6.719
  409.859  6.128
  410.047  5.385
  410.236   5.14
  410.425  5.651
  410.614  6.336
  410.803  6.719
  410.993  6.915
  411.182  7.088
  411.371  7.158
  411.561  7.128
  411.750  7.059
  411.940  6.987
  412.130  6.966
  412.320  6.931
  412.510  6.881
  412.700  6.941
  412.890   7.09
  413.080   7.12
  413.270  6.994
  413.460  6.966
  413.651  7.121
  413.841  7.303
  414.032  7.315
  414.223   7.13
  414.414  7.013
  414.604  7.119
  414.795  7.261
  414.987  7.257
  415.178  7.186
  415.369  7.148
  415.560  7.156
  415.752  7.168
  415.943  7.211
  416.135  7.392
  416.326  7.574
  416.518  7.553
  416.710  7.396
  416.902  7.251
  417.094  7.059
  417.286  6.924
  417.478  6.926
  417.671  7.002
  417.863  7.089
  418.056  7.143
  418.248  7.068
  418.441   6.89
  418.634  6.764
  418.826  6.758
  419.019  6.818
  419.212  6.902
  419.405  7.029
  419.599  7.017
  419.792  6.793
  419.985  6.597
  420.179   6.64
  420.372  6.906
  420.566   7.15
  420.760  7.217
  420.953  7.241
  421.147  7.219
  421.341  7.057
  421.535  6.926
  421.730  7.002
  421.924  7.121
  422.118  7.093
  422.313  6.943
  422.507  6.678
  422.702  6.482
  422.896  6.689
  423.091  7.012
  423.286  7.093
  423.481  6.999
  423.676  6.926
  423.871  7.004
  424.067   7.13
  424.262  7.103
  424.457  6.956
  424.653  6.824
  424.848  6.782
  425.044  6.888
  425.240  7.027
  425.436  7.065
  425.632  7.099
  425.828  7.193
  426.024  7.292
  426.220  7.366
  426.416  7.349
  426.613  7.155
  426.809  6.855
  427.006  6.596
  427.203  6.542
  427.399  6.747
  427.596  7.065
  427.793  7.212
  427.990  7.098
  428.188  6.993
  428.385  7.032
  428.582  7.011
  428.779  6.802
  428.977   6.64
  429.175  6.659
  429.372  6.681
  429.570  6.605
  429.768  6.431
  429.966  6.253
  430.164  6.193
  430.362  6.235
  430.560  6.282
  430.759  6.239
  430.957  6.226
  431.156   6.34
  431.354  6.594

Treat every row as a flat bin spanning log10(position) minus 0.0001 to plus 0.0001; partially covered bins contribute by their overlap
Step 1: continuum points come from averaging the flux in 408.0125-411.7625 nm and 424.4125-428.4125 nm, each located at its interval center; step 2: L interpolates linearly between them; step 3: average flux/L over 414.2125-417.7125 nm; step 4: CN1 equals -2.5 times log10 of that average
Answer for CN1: -0.06 mag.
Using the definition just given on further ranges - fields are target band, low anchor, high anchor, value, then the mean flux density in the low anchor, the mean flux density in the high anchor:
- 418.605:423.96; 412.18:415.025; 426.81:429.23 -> 0.01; 7.09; 6.87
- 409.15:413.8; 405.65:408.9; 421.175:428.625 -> 0.04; 6.98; 6.99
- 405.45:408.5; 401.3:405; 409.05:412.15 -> -0.03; 6.99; 6.63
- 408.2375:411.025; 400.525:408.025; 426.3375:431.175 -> 0.05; 7.01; 6.69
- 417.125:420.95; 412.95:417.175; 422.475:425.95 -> 0.02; 7.21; 6.95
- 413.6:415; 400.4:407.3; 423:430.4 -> -0.03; 7.01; 6.9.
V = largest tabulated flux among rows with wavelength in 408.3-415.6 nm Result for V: 7.378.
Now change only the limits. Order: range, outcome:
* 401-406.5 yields 7.341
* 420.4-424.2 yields 7.241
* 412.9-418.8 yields 7.574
